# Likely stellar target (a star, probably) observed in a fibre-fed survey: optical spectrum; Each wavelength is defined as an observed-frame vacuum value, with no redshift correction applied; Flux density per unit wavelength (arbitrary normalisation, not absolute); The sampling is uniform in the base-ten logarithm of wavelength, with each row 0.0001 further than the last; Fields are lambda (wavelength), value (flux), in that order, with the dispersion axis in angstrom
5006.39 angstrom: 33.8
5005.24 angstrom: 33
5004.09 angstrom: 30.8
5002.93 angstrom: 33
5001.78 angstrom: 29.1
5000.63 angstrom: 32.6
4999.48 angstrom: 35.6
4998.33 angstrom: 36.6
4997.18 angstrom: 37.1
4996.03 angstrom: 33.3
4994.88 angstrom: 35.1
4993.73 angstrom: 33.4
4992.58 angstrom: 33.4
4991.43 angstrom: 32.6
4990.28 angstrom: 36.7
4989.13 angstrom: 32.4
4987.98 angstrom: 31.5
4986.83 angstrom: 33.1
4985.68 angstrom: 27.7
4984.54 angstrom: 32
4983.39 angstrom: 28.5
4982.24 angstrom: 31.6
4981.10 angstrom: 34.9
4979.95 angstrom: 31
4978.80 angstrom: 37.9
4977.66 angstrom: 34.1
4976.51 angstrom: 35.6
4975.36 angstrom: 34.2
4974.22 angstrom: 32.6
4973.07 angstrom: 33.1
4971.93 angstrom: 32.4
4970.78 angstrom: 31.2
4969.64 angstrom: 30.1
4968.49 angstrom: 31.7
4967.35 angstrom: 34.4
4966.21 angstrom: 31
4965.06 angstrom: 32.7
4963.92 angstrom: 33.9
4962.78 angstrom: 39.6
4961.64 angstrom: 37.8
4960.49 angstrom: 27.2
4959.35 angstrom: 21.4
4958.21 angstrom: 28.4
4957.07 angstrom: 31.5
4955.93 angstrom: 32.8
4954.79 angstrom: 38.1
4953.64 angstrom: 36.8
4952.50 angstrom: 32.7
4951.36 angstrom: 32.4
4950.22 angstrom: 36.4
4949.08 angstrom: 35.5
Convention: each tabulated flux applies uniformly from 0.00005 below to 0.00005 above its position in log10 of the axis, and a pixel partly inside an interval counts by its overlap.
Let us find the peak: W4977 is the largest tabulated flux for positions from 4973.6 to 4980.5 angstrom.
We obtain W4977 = 37.9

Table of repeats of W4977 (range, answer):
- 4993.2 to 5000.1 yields 37.1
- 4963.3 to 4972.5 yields 34.4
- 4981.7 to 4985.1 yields 32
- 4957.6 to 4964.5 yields 39.6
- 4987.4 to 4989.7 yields 32.4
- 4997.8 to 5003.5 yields 36.6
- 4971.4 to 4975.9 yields 34.2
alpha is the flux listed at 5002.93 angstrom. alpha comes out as 33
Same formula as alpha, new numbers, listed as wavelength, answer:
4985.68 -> 27.7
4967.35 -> 34.4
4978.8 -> 37.9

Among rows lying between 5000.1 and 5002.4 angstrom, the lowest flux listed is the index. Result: 29.1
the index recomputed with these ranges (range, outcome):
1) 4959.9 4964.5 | 27.2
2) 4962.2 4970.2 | 30.1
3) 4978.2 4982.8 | 31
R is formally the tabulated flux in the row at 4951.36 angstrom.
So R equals 32.4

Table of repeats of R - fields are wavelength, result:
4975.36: 34.2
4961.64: 37.8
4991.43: 32.6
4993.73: 33.4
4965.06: 32.7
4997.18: 37.1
